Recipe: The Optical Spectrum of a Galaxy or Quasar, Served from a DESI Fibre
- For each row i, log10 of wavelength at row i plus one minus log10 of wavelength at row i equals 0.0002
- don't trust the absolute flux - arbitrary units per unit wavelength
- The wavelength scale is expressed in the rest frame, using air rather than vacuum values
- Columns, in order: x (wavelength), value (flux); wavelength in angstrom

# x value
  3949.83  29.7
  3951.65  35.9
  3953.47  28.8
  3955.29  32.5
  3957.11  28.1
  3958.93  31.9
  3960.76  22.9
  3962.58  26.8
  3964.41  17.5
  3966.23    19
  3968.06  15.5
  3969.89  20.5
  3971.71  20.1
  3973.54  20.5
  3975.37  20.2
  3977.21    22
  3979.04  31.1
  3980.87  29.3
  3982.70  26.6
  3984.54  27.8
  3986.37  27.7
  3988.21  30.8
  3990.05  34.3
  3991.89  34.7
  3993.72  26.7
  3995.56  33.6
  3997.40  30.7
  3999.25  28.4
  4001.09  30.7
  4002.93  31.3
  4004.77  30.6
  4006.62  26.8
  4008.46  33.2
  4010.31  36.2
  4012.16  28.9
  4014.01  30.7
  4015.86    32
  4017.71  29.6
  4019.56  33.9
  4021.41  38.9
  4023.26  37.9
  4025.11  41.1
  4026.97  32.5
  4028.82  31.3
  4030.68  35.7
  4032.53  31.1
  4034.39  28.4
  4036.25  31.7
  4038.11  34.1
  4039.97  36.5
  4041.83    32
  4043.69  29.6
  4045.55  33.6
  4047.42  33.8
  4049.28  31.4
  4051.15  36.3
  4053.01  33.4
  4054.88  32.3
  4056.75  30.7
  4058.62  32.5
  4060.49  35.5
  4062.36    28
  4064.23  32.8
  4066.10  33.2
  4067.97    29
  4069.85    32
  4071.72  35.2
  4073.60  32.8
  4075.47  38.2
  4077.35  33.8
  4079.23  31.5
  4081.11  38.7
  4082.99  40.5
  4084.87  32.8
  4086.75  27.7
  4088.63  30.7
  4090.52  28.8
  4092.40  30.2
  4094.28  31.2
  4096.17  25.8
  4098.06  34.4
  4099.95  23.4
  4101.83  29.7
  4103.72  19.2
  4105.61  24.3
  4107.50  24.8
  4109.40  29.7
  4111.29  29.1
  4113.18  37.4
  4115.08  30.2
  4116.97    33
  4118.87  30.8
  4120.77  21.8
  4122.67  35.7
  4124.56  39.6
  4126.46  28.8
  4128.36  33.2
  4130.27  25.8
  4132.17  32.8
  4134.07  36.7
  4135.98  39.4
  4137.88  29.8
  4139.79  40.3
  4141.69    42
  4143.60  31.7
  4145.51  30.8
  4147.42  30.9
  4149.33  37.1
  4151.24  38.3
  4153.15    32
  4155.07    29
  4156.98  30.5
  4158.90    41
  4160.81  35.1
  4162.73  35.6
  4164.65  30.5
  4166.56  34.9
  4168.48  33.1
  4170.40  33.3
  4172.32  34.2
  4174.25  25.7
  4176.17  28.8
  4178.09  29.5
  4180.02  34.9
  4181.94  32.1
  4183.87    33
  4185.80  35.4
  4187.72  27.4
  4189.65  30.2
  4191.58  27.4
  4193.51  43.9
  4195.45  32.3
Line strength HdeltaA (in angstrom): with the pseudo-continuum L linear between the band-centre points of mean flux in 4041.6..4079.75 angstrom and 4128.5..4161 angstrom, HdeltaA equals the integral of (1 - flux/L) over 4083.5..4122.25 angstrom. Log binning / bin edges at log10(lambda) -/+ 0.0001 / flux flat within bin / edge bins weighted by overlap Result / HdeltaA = 5.2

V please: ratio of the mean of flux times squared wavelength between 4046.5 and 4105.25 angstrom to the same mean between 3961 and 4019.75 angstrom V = 1.20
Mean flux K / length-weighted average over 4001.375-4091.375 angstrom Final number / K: 32.9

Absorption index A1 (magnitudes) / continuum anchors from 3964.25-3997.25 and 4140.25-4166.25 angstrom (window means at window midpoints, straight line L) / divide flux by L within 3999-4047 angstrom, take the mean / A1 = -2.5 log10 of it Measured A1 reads -0.17 mag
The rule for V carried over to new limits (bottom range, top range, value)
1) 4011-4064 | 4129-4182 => 1.07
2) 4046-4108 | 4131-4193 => 1.10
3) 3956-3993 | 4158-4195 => 1.43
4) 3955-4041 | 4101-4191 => 1.17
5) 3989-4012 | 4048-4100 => 1.07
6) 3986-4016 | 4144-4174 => 1.17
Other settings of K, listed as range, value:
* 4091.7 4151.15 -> 31.4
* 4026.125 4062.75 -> 32.6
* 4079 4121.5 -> 29.8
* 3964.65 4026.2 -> 29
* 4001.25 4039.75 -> 32.8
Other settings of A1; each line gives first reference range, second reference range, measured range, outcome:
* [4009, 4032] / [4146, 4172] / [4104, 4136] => 0.10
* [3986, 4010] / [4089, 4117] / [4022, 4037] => -0.12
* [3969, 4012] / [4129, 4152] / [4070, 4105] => 0.04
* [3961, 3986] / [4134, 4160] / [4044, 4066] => -0.15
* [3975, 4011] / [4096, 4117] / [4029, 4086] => -0.15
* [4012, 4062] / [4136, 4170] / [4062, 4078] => 0.02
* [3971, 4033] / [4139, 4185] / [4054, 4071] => -0.01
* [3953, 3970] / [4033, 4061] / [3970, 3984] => 0.08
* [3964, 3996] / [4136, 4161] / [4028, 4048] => -0.14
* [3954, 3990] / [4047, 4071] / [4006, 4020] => -0.11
